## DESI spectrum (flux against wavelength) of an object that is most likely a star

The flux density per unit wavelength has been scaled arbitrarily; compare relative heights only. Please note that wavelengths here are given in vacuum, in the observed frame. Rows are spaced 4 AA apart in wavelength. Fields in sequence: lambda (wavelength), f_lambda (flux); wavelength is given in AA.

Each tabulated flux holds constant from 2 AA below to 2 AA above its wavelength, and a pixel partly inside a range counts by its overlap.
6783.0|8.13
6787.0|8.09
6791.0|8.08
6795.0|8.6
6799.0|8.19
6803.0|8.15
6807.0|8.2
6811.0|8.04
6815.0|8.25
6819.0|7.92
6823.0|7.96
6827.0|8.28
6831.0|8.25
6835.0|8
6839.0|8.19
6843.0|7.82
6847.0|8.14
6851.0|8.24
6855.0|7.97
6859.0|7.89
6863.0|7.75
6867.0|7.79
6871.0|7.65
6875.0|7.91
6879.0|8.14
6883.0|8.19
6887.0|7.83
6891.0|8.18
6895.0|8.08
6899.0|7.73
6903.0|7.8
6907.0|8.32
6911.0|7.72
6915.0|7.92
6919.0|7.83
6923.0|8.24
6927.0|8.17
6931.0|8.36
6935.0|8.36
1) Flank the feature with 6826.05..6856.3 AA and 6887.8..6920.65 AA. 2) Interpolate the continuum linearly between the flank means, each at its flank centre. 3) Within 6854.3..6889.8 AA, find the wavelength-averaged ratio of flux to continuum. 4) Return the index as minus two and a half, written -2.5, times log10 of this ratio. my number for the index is 0.02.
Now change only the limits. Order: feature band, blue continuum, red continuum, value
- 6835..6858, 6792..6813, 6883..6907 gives 0.01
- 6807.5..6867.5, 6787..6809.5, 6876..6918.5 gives 0.01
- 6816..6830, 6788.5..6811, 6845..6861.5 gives 0.01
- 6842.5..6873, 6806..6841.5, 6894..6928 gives 0.02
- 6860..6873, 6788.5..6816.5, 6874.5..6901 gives 0.04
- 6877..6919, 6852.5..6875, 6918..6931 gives 0.00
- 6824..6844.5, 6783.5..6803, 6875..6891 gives 0.00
